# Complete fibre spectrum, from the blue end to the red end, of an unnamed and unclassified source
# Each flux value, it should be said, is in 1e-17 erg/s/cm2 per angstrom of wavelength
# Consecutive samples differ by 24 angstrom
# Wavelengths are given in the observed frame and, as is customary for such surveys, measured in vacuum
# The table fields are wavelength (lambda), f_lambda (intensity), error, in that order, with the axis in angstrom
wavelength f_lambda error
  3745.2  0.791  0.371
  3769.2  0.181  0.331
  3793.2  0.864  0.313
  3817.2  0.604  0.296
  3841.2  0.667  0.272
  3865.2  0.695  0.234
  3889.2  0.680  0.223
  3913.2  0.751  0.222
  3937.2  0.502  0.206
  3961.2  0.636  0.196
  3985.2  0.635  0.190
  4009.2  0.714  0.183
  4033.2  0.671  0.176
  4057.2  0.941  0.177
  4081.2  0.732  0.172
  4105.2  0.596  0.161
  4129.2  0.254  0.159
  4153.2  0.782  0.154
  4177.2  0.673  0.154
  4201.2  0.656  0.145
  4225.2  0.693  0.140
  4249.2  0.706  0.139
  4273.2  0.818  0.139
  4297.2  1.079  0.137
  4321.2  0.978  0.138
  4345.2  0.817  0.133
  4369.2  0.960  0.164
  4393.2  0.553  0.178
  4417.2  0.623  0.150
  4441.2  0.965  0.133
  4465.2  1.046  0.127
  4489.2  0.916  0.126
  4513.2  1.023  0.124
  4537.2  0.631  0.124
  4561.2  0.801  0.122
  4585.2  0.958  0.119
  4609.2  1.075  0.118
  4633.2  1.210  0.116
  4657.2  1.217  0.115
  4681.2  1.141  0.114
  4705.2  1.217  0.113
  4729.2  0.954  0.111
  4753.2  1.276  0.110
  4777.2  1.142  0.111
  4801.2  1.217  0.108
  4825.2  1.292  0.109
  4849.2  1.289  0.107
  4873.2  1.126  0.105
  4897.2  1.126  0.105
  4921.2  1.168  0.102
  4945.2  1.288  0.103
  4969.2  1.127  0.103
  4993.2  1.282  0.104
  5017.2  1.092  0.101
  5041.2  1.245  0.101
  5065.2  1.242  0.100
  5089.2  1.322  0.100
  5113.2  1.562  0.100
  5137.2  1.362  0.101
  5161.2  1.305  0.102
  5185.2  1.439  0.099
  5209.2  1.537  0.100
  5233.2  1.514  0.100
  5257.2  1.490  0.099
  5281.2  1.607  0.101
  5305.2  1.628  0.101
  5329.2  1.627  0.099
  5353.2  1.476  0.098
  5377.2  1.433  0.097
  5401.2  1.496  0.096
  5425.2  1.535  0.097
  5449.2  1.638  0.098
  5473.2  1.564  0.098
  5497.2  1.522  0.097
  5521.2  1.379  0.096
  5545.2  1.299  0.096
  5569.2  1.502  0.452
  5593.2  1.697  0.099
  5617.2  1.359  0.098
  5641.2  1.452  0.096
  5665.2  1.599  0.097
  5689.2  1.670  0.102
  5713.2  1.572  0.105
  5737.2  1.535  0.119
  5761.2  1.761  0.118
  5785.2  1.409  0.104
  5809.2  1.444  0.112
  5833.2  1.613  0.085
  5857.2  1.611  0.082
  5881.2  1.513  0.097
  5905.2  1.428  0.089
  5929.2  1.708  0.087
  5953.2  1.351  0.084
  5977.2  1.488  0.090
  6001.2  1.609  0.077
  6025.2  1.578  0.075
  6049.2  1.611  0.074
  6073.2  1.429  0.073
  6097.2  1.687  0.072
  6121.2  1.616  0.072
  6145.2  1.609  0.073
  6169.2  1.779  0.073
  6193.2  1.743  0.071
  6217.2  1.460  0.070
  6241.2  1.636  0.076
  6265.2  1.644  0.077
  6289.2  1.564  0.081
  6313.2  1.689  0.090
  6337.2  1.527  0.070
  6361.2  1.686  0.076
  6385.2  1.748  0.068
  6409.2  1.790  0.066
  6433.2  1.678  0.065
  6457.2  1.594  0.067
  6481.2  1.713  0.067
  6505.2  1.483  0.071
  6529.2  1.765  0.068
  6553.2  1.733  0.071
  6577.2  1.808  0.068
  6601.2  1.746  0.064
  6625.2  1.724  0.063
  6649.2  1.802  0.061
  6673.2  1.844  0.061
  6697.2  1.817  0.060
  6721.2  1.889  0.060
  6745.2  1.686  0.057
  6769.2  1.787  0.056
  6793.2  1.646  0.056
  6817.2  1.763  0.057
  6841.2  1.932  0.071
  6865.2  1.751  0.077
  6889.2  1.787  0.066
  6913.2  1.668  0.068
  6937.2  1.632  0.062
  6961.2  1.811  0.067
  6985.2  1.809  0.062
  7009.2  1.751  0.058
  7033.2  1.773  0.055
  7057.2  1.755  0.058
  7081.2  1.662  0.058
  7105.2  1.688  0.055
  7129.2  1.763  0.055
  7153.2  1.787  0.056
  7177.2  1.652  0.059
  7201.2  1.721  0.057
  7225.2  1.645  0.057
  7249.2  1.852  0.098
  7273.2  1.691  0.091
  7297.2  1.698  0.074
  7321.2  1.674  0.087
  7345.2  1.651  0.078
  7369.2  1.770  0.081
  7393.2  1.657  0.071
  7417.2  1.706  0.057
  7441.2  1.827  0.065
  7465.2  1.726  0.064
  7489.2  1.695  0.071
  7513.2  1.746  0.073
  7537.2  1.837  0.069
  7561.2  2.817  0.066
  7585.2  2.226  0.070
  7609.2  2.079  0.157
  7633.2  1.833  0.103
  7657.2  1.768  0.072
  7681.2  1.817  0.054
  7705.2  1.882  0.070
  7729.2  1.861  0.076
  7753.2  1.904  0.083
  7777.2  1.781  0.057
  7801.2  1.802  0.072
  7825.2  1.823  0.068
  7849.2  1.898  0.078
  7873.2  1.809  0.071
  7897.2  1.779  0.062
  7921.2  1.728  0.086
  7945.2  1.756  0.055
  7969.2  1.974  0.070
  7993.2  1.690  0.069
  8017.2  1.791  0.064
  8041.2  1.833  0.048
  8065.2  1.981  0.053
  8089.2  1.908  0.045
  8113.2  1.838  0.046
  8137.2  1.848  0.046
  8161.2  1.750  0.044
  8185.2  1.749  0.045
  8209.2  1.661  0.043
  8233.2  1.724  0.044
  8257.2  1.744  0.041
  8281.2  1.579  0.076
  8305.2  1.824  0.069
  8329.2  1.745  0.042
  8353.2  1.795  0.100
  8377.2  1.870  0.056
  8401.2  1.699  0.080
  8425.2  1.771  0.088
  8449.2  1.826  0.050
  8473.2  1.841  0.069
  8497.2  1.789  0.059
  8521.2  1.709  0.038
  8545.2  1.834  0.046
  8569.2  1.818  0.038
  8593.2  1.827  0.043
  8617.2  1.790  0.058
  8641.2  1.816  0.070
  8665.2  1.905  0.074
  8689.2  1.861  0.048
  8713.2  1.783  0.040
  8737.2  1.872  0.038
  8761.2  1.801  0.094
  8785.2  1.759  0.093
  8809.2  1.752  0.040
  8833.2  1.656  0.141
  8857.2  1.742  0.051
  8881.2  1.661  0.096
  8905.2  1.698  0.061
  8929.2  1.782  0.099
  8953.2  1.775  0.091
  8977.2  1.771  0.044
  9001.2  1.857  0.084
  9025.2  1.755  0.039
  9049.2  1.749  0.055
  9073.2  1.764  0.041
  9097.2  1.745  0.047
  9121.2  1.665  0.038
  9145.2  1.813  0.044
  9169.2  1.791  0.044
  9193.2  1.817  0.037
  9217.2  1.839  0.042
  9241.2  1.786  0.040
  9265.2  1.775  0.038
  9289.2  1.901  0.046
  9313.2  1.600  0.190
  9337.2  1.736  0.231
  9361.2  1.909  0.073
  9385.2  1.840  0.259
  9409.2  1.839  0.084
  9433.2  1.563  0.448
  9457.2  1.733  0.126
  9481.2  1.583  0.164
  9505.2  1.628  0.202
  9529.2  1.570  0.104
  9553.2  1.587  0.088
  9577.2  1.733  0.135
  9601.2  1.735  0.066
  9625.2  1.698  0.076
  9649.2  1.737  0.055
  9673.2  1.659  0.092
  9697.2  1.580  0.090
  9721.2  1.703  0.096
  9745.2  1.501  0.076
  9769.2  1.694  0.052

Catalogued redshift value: 0.15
